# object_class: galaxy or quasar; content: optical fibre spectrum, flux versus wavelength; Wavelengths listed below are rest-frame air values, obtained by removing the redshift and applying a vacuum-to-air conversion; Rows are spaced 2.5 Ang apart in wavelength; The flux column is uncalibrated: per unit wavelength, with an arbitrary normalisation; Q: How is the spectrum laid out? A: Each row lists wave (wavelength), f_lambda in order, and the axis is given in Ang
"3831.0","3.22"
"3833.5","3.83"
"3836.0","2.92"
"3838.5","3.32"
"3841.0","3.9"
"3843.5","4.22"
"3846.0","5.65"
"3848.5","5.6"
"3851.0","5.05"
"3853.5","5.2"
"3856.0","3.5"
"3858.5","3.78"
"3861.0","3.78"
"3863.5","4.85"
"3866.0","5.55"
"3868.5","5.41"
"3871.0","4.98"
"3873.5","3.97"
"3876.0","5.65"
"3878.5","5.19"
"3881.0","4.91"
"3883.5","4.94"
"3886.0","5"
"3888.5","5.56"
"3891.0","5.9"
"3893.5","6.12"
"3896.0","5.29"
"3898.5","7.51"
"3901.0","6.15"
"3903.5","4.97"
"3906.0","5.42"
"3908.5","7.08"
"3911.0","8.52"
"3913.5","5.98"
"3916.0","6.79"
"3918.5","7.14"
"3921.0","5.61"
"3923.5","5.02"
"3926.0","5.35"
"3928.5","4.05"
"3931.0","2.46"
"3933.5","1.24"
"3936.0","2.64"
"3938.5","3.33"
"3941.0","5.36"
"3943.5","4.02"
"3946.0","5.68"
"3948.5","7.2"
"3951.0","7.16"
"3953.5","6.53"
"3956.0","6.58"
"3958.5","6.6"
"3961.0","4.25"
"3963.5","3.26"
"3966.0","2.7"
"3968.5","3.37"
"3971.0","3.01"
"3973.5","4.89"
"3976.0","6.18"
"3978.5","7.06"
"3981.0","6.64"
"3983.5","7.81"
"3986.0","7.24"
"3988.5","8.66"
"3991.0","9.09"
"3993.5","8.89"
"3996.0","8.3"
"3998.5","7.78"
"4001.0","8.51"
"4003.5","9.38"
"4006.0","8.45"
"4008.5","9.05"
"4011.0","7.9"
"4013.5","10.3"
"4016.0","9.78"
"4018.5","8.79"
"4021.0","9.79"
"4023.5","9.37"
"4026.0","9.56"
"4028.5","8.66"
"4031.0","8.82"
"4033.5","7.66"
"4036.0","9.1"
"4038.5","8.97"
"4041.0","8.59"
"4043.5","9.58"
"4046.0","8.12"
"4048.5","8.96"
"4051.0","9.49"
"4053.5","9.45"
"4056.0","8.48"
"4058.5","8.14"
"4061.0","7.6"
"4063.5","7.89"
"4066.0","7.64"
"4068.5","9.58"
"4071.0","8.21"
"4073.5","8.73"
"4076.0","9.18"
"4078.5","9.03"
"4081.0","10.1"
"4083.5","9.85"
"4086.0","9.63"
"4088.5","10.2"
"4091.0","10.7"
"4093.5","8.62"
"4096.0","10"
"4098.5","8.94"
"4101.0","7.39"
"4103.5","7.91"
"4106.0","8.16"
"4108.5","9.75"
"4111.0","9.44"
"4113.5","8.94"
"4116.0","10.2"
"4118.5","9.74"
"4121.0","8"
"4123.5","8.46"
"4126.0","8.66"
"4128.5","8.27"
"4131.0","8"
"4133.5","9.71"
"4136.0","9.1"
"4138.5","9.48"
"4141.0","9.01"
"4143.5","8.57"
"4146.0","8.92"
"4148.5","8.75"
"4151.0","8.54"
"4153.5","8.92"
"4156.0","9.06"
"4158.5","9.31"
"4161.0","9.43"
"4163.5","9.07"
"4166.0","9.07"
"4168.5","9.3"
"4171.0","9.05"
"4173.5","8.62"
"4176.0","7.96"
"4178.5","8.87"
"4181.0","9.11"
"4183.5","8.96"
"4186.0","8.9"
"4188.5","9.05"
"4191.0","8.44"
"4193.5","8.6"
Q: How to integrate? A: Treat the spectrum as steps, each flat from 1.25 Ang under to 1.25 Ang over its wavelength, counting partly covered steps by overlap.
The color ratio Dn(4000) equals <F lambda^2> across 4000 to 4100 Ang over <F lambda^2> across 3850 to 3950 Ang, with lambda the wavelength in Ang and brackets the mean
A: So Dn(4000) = 1.89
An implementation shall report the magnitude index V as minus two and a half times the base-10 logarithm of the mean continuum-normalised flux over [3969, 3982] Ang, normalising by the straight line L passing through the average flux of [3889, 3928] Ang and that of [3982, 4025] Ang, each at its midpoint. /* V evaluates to 0.427 mag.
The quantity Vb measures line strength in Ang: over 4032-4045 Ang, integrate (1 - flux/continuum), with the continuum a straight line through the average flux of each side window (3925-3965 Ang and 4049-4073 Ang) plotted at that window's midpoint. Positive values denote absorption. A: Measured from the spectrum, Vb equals -1.6 Ang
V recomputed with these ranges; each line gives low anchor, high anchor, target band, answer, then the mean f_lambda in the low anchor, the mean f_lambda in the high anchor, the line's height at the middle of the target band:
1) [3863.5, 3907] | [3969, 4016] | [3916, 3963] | 0.292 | 5.43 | 7.71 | 6.58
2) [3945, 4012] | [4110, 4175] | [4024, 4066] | -0.137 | 6.75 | 8.98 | 7.65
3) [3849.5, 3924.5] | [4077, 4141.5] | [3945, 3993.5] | 0.132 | 5.5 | 9.13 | 6.84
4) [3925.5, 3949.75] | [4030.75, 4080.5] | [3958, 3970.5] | 0.311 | 4.1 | 8.68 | 5.13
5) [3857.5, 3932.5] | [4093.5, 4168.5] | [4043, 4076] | -0.098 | 5.42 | 8.93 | 7.86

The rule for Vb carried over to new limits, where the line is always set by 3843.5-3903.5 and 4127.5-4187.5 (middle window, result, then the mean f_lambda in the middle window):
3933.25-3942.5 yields 4.08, 3.37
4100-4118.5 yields -1.38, 8.91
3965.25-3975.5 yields 4.34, 3.73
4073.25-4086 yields -2.52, 9.45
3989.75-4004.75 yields -4.09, 8.66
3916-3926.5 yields -0.24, 5.93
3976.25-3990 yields -1.65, 7.42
